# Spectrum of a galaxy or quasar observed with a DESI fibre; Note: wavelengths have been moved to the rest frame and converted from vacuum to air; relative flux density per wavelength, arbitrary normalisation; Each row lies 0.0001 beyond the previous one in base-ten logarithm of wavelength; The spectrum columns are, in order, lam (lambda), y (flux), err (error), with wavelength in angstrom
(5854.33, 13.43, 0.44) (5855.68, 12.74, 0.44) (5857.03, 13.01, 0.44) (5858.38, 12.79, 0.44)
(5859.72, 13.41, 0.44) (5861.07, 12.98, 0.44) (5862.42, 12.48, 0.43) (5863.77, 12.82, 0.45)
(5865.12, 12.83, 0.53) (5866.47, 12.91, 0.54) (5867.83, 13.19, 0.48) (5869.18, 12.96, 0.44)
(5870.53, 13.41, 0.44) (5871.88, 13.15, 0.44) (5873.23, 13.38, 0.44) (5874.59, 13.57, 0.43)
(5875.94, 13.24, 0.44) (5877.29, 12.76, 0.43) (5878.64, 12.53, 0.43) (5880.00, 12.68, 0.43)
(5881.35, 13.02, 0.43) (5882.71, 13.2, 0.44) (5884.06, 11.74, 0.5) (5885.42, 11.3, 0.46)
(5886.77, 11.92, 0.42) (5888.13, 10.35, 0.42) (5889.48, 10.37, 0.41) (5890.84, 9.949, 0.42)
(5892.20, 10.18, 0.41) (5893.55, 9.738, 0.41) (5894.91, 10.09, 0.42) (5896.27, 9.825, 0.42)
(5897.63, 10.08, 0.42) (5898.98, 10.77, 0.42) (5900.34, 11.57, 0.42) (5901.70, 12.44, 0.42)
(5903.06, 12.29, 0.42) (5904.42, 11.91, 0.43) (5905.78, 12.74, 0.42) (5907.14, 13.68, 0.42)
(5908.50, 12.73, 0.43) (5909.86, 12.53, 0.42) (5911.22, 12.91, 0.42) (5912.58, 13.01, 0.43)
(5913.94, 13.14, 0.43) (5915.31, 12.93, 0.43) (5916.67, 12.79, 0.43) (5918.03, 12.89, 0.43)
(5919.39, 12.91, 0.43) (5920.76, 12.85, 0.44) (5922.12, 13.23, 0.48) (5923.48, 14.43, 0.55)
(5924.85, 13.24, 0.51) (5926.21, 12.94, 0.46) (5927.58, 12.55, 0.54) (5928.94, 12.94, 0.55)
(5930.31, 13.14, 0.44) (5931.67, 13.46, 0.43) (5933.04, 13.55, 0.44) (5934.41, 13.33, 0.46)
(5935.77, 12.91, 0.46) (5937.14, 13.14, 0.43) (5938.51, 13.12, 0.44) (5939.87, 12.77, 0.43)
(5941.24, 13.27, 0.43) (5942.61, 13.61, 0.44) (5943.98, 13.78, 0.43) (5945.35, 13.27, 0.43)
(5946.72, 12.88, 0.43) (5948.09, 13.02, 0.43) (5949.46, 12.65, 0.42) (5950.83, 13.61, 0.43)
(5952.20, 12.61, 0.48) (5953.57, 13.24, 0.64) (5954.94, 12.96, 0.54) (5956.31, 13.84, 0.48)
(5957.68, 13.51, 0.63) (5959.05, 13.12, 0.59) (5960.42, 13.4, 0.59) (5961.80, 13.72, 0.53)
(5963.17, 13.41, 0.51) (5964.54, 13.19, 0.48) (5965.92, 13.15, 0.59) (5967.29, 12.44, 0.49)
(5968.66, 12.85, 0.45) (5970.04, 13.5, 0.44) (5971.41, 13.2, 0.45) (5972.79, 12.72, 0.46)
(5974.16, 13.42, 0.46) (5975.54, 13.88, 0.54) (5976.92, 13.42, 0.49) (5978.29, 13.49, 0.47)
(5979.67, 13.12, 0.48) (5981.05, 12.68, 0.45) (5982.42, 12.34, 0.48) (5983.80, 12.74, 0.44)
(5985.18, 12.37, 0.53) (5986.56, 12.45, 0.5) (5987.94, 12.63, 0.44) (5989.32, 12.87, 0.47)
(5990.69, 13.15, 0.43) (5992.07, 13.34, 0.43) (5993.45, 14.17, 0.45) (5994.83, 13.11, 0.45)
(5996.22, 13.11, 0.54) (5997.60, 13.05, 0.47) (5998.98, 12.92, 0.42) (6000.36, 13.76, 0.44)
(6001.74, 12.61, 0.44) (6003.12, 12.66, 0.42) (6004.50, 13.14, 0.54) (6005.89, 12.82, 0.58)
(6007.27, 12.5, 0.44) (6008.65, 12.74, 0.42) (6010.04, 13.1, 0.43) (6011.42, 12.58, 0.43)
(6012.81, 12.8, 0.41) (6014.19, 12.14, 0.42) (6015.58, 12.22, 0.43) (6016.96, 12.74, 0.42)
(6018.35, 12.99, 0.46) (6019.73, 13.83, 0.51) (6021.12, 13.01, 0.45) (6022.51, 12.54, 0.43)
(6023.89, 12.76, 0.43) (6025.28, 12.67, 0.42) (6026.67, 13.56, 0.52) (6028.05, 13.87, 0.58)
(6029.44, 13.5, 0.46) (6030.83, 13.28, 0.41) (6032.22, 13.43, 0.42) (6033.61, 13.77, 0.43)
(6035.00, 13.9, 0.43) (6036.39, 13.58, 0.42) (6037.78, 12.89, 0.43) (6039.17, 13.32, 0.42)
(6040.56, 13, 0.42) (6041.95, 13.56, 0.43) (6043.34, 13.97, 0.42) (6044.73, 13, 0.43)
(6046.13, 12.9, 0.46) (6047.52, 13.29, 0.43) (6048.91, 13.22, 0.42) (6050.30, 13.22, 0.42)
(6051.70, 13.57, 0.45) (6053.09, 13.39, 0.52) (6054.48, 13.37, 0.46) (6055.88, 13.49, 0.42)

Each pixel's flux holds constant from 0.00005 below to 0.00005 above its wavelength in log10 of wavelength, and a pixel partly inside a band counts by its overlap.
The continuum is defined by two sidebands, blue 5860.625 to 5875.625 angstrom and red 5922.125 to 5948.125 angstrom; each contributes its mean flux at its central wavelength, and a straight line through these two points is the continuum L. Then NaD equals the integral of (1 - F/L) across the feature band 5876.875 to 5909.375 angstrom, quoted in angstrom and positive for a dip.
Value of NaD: 3.8 angstrom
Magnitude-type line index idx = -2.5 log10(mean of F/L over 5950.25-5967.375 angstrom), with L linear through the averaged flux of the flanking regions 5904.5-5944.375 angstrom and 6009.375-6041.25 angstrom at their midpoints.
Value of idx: -0.014 mag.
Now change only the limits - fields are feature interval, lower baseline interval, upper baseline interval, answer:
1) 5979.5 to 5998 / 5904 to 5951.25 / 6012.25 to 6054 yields 0.019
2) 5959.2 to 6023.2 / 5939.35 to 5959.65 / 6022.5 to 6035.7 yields 0.024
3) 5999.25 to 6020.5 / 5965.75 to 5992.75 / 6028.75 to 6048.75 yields 0.029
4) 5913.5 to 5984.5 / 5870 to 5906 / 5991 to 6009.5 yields -0.058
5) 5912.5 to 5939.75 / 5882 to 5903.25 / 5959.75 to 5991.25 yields -0.115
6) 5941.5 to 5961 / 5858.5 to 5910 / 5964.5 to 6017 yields -0.051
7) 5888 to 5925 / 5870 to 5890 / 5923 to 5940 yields 0.075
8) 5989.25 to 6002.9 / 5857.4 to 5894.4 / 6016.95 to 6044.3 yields -0.009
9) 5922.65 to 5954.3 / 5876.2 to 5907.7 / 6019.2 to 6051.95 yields -0.093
